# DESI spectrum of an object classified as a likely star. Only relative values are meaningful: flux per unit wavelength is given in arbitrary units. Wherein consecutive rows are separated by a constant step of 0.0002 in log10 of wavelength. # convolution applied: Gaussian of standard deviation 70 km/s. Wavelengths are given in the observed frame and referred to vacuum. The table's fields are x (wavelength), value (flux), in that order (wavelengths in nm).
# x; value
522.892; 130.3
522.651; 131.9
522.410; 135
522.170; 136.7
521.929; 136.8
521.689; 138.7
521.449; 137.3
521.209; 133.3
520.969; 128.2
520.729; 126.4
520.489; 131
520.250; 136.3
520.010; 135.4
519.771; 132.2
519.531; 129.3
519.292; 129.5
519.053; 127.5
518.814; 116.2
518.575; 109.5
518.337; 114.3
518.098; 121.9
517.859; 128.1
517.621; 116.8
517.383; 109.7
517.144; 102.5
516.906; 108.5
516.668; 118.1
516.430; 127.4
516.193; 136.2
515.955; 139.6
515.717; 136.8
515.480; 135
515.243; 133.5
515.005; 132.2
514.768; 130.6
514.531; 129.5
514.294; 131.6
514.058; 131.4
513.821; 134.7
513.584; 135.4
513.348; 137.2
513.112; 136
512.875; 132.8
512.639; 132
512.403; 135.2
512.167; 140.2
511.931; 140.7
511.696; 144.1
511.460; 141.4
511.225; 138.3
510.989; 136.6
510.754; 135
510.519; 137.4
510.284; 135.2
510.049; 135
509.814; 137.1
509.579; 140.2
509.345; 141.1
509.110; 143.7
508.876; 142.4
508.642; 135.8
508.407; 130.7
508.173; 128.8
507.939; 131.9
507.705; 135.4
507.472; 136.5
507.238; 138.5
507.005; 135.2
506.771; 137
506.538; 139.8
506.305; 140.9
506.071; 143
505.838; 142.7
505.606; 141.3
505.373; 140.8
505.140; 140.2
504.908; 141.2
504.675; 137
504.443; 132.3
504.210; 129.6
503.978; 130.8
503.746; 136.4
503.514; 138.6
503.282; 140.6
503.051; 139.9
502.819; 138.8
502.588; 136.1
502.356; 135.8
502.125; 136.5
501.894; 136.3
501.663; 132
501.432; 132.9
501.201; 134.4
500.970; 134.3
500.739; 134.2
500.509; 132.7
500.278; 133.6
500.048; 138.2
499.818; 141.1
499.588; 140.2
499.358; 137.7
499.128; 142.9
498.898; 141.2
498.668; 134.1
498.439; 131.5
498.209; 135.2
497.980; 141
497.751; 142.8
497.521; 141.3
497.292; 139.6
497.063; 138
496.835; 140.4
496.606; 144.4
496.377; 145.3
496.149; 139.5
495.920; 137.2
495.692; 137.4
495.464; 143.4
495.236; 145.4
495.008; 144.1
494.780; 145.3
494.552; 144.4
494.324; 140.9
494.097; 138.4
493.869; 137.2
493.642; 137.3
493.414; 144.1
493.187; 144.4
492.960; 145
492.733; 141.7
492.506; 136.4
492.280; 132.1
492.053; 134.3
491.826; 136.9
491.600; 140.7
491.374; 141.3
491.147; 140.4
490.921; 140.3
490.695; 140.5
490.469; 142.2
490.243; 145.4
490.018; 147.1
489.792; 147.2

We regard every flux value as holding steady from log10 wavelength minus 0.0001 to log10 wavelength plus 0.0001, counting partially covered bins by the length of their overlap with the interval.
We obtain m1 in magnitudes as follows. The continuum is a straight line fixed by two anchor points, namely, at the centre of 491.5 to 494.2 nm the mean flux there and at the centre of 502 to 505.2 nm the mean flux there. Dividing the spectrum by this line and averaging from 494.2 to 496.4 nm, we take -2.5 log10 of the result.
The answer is -0.029 mag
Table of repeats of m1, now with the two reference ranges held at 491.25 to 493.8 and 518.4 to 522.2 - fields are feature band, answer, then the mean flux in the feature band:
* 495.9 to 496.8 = -0.029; 142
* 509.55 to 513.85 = -0.034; 137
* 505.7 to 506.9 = -0.047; 141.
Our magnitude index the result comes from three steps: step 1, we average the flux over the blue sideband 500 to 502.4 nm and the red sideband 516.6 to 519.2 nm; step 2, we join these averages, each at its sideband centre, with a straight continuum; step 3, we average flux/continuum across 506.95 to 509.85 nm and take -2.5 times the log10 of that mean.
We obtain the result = -0.09 mag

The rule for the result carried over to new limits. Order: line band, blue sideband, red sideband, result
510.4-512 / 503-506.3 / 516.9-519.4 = -0.091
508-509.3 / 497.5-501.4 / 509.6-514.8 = 0.000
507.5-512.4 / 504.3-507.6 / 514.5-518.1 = -0.031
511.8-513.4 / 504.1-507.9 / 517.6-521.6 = -0.029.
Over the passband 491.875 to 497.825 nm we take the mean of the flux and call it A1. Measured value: 141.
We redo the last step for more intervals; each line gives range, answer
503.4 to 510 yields 137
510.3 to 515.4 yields 136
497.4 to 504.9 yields 137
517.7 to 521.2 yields 126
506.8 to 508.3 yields 135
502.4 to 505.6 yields 137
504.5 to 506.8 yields 140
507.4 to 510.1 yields 137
